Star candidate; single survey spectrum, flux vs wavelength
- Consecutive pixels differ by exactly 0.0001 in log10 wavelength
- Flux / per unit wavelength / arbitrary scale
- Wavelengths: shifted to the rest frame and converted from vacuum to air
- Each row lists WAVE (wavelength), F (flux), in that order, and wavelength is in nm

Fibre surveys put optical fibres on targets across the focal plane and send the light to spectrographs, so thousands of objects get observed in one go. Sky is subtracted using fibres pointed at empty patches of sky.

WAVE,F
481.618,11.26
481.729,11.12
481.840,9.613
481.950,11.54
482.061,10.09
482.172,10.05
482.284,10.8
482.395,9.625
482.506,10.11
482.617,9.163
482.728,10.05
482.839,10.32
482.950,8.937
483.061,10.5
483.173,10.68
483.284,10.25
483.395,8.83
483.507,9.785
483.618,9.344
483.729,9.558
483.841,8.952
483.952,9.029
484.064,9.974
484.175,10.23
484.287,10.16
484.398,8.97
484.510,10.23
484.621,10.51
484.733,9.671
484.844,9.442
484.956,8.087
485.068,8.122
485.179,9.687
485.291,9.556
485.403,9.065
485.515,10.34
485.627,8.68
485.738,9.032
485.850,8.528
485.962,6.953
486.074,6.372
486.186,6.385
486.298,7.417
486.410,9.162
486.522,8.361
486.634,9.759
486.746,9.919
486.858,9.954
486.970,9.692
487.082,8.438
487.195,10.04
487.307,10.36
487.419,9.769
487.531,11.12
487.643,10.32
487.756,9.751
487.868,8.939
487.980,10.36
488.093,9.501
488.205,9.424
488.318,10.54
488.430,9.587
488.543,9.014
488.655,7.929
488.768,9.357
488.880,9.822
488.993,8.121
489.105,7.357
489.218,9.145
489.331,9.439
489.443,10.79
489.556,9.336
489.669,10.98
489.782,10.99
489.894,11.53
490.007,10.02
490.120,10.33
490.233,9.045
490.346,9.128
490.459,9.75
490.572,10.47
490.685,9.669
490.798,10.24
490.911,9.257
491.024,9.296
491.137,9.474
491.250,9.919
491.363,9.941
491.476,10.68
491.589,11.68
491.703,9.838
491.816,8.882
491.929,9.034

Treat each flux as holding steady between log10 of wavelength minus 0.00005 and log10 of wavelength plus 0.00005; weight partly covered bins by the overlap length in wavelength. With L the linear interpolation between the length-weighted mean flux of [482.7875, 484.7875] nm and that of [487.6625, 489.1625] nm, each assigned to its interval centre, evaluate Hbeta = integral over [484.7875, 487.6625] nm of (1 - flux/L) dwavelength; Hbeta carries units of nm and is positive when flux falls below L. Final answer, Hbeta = 0.14 nm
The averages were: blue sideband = 9.77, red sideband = 9.23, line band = 9.01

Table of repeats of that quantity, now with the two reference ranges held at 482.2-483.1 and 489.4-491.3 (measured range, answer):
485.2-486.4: 0.20 nm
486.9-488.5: 0.02 nm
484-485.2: 0.05 nm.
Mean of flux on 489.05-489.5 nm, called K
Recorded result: 9.18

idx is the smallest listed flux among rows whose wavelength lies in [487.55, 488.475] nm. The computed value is 8.939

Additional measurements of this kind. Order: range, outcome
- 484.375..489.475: 6.372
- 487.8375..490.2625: 7.357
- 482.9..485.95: 8.087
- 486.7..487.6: 8.438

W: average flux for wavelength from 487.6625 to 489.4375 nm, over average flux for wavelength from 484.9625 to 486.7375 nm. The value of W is 1.09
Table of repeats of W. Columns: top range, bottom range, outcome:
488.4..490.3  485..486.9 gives 1.11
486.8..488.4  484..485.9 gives 1.05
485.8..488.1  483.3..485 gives 0.95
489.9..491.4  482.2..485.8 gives 1.02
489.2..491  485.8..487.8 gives 1.11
